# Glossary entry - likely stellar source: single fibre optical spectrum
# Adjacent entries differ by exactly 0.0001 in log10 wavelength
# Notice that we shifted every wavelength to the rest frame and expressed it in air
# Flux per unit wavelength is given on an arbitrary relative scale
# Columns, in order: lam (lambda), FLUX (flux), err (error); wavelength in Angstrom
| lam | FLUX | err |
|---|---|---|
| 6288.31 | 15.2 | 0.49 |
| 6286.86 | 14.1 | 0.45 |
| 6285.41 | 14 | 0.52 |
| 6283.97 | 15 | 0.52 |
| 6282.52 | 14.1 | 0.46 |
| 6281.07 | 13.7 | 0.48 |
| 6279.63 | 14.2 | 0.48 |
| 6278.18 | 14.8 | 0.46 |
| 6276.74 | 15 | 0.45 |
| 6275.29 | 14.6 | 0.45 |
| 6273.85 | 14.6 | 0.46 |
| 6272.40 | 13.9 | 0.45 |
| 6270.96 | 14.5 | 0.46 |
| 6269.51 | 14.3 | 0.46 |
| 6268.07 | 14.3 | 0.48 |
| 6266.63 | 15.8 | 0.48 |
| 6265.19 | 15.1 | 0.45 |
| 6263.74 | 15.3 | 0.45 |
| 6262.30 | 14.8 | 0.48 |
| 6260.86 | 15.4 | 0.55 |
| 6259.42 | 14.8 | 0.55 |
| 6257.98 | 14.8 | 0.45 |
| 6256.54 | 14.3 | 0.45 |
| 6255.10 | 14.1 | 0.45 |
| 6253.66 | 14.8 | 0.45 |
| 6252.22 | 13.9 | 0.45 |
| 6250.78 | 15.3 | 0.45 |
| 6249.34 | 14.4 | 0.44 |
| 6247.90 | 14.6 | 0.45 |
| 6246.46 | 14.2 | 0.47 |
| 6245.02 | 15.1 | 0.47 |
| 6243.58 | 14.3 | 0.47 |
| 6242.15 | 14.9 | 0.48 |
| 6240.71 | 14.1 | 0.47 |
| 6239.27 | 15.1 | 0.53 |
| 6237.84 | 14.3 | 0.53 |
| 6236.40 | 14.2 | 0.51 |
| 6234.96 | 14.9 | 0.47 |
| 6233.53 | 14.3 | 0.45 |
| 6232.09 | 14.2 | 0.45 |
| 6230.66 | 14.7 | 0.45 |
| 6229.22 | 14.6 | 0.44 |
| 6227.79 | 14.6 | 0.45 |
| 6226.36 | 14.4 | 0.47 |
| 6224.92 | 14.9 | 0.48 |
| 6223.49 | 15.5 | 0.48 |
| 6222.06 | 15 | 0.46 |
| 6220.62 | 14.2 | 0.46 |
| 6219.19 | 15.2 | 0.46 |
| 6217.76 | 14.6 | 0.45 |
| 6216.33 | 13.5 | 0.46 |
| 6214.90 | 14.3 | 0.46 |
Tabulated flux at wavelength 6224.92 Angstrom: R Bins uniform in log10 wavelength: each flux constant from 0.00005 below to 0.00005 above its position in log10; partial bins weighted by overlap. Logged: 14.9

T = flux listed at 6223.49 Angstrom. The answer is 15.5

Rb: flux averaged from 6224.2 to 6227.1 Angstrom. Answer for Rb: 14.7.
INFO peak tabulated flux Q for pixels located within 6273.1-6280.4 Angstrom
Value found 15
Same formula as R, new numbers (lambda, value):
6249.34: 14.4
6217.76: 14.6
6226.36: 14.4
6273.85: 14.6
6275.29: 14.6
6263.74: 15.3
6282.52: 14.1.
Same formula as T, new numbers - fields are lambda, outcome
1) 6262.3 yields 14.8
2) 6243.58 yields 14.3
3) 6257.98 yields 14.8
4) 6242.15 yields 14.9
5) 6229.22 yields 14.6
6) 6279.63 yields 14.2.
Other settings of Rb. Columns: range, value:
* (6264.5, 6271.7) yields 14.8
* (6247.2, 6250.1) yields 14.5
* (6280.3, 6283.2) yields 13.9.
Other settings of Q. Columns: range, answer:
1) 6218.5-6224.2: 15.5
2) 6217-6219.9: 15.2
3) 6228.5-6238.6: 14.9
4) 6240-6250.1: 15.1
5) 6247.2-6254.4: 15.3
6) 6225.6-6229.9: 14.6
